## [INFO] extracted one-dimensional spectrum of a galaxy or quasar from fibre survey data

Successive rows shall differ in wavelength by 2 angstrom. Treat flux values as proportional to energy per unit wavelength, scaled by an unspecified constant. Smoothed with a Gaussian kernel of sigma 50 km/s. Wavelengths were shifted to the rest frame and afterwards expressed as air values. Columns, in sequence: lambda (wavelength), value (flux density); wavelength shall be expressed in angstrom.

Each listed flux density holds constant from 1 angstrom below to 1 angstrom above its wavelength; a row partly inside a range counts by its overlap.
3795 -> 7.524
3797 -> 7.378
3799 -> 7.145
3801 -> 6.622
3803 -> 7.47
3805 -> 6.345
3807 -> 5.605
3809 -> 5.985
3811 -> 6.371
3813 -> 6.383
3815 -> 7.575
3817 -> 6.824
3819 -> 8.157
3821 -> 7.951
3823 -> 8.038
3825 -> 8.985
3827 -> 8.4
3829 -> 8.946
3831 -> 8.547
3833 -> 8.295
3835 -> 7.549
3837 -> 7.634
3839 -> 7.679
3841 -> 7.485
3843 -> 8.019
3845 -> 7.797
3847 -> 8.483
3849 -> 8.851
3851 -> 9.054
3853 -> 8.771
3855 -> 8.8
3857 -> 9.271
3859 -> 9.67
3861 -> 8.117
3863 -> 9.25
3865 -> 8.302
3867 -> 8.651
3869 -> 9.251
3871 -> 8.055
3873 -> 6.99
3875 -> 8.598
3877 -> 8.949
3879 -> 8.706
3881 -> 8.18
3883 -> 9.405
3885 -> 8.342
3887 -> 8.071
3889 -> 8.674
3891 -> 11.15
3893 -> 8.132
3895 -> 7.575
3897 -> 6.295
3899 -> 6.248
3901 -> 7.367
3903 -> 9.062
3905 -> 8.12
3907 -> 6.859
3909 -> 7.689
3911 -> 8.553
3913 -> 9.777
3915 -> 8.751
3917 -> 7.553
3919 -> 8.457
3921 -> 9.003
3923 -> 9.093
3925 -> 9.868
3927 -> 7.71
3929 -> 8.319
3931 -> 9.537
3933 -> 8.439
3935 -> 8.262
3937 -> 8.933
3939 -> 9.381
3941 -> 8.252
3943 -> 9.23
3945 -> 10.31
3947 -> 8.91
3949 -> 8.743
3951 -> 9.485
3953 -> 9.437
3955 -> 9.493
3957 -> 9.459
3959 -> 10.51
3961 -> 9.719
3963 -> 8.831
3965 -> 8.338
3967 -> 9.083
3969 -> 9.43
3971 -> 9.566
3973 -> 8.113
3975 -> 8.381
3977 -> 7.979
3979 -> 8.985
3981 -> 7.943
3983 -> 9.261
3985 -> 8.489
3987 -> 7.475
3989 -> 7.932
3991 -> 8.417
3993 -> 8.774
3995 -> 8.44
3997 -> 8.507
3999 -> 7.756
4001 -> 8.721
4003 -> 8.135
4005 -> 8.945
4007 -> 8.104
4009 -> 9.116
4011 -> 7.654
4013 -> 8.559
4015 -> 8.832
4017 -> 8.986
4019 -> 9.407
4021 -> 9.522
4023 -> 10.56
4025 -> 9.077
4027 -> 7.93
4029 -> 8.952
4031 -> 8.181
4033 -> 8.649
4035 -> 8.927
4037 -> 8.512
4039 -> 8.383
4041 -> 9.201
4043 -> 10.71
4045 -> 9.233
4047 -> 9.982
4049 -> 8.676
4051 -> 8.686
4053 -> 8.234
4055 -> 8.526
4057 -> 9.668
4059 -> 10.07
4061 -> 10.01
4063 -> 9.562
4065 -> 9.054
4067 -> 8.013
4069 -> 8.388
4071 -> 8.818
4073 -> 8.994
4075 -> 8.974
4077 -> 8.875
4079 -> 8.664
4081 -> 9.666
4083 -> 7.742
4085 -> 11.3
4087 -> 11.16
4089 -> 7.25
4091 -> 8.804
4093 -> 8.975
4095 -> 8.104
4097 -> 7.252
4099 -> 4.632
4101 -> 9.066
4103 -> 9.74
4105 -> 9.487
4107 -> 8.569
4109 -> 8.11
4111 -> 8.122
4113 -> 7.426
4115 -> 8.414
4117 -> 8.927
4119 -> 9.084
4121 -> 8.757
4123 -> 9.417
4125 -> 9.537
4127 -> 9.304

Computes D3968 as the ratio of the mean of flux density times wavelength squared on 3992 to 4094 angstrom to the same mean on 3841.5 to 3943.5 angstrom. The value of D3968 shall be 1.1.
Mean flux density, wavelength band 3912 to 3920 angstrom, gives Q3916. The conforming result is 8.63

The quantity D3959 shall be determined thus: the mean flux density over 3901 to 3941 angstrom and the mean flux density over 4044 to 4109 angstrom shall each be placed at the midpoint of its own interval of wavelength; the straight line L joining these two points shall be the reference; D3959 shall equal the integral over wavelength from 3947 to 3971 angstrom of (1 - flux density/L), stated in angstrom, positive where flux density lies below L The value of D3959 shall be -1.9 angstrom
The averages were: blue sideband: 8.56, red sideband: 8.87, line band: 9.31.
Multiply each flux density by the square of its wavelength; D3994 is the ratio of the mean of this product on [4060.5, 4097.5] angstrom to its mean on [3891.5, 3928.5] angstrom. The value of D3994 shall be 1.19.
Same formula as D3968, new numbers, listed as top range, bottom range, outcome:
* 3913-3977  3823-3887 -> 1.11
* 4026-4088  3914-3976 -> 1.07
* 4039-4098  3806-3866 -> 1.27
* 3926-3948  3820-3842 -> 1.15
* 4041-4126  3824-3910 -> 1.19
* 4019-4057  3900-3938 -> 1.13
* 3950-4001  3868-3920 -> 1.11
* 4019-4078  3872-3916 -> 1.19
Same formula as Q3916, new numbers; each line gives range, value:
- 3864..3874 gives 8.25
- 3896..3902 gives 6.64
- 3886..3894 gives 9.01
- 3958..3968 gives 9.3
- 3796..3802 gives 7.05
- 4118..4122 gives 8.92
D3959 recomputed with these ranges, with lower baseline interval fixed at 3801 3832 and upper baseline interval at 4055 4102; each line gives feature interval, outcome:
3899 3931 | -1.8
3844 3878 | -4.4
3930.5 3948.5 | -2.1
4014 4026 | -1.3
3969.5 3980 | -0.5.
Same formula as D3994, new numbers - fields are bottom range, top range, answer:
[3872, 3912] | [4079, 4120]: 1.17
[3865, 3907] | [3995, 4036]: 1.13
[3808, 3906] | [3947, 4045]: 1.16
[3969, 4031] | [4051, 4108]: 1.07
